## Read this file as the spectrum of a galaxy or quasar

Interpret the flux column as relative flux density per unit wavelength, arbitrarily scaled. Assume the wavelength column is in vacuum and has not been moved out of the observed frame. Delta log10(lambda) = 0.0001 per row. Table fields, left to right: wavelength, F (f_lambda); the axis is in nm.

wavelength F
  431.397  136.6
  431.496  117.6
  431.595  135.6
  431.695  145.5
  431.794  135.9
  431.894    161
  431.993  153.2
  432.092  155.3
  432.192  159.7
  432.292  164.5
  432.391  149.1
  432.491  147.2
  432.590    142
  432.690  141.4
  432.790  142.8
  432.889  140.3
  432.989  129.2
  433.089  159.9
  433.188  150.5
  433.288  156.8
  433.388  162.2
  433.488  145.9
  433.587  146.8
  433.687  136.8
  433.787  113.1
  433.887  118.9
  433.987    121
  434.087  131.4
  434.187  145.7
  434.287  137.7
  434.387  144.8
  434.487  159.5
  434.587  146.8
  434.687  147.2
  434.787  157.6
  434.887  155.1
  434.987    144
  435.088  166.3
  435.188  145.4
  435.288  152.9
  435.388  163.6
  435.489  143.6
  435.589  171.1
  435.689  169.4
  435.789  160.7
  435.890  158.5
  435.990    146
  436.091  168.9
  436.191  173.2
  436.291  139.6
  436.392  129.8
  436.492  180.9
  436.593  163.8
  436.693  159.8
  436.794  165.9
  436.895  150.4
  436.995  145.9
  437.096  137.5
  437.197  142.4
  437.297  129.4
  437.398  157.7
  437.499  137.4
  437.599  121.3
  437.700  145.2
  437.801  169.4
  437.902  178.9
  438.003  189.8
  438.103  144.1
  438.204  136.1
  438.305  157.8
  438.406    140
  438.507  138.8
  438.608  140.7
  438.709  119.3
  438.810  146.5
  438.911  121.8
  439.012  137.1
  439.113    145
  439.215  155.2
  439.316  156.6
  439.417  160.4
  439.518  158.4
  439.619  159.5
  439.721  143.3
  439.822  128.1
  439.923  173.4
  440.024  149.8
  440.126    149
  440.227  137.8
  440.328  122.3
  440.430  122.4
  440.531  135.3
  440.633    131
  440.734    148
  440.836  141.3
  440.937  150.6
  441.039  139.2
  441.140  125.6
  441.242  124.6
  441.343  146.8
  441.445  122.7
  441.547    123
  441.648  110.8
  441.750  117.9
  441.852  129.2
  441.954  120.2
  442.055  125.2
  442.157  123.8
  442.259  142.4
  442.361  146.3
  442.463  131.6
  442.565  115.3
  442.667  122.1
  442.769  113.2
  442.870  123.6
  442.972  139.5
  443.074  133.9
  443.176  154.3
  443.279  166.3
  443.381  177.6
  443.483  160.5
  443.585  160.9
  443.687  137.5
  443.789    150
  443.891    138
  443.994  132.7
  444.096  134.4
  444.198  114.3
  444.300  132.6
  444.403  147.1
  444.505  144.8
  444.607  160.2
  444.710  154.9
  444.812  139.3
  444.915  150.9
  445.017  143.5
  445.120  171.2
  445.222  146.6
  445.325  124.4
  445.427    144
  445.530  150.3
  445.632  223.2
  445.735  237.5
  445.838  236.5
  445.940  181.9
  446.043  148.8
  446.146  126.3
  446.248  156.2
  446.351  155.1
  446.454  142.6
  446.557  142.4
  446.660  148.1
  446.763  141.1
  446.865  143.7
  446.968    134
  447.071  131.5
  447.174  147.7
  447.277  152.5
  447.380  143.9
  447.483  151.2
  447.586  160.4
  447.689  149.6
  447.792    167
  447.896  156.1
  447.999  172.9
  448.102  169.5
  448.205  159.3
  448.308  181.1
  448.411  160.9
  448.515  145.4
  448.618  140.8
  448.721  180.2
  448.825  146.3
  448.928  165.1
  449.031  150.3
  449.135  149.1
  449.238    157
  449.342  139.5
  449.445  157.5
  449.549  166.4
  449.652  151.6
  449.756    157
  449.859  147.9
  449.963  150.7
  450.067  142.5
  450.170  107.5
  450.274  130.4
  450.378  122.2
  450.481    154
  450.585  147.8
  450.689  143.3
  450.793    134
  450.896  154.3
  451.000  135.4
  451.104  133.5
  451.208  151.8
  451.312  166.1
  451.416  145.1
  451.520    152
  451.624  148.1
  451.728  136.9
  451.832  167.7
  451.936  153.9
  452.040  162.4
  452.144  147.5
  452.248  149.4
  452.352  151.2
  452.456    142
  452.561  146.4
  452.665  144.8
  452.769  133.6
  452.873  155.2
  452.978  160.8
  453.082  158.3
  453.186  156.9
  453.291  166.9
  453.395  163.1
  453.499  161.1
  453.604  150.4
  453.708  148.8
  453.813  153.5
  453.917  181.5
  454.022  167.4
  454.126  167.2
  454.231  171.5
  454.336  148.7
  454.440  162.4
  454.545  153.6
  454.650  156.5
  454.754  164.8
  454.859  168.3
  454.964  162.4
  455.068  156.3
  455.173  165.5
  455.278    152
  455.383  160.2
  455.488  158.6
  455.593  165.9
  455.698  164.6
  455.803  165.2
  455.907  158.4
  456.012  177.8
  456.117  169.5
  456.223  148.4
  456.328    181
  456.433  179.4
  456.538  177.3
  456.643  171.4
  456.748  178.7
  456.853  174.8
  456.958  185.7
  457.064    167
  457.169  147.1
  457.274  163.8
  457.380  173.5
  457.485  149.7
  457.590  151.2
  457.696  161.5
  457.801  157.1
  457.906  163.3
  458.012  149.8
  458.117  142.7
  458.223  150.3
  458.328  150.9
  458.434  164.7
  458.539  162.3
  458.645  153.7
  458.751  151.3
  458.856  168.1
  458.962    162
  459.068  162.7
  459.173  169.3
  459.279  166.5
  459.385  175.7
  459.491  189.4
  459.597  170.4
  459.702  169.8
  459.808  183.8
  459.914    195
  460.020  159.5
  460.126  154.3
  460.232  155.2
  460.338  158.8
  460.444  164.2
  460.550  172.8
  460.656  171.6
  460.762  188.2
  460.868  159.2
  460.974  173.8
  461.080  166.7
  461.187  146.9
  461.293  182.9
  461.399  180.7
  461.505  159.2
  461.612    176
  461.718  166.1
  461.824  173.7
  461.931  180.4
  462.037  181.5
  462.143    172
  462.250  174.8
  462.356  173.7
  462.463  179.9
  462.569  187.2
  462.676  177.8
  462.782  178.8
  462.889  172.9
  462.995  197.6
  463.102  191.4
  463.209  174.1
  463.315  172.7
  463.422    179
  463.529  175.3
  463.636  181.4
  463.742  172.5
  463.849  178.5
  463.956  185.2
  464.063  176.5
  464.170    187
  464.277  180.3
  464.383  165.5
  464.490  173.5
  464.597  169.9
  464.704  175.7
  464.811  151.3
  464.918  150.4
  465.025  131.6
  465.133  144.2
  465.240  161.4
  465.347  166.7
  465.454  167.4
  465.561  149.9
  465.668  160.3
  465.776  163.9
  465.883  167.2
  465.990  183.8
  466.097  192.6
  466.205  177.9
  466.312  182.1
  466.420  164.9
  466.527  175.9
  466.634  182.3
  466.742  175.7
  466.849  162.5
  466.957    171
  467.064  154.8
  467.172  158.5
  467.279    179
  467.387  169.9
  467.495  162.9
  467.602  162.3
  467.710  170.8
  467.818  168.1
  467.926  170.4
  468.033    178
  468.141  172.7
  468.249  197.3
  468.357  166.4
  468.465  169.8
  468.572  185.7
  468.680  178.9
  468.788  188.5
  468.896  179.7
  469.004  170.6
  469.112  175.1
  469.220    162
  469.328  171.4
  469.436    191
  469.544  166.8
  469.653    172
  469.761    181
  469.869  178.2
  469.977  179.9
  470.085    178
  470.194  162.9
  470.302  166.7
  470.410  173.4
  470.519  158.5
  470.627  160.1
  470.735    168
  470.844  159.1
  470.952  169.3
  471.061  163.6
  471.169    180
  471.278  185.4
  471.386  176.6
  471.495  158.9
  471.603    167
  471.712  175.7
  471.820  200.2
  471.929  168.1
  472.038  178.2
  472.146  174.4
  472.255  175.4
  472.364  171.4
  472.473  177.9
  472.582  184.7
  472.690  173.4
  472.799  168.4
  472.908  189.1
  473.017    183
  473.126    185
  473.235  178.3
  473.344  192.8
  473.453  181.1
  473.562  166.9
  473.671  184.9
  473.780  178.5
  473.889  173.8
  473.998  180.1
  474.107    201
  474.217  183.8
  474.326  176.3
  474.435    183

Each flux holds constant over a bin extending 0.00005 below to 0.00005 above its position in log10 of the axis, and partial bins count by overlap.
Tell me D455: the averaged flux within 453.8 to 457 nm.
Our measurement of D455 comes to 166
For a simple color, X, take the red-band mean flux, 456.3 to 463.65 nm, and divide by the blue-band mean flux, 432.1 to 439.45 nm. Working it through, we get 1.14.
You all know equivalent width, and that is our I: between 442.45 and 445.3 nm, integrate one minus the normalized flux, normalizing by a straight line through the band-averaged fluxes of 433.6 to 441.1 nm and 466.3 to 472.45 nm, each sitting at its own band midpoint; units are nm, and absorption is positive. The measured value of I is 0.184 nm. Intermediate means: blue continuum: 147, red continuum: 173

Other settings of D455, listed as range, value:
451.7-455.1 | 157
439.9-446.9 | 144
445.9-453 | 150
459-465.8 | 171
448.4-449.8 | 155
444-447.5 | 153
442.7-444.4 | 142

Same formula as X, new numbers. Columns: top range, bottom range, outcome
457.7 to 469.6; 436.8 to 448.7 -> 1.16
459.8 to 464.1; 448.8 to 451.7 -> 1.19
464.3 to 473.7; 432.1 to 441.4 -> 1.17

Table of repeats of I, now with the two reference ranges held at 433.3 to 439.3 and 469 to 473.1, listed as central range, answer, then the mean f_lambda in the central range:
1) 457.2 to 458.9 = 0.076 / 157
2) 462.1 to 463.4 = -0.091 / 179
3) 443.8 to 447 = 0.041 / 153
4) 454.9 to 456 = 0.005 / 162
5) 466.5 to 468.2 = 0.013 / 170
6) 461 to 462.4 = -0.042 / 172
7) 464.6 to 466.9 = 0.050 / 166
